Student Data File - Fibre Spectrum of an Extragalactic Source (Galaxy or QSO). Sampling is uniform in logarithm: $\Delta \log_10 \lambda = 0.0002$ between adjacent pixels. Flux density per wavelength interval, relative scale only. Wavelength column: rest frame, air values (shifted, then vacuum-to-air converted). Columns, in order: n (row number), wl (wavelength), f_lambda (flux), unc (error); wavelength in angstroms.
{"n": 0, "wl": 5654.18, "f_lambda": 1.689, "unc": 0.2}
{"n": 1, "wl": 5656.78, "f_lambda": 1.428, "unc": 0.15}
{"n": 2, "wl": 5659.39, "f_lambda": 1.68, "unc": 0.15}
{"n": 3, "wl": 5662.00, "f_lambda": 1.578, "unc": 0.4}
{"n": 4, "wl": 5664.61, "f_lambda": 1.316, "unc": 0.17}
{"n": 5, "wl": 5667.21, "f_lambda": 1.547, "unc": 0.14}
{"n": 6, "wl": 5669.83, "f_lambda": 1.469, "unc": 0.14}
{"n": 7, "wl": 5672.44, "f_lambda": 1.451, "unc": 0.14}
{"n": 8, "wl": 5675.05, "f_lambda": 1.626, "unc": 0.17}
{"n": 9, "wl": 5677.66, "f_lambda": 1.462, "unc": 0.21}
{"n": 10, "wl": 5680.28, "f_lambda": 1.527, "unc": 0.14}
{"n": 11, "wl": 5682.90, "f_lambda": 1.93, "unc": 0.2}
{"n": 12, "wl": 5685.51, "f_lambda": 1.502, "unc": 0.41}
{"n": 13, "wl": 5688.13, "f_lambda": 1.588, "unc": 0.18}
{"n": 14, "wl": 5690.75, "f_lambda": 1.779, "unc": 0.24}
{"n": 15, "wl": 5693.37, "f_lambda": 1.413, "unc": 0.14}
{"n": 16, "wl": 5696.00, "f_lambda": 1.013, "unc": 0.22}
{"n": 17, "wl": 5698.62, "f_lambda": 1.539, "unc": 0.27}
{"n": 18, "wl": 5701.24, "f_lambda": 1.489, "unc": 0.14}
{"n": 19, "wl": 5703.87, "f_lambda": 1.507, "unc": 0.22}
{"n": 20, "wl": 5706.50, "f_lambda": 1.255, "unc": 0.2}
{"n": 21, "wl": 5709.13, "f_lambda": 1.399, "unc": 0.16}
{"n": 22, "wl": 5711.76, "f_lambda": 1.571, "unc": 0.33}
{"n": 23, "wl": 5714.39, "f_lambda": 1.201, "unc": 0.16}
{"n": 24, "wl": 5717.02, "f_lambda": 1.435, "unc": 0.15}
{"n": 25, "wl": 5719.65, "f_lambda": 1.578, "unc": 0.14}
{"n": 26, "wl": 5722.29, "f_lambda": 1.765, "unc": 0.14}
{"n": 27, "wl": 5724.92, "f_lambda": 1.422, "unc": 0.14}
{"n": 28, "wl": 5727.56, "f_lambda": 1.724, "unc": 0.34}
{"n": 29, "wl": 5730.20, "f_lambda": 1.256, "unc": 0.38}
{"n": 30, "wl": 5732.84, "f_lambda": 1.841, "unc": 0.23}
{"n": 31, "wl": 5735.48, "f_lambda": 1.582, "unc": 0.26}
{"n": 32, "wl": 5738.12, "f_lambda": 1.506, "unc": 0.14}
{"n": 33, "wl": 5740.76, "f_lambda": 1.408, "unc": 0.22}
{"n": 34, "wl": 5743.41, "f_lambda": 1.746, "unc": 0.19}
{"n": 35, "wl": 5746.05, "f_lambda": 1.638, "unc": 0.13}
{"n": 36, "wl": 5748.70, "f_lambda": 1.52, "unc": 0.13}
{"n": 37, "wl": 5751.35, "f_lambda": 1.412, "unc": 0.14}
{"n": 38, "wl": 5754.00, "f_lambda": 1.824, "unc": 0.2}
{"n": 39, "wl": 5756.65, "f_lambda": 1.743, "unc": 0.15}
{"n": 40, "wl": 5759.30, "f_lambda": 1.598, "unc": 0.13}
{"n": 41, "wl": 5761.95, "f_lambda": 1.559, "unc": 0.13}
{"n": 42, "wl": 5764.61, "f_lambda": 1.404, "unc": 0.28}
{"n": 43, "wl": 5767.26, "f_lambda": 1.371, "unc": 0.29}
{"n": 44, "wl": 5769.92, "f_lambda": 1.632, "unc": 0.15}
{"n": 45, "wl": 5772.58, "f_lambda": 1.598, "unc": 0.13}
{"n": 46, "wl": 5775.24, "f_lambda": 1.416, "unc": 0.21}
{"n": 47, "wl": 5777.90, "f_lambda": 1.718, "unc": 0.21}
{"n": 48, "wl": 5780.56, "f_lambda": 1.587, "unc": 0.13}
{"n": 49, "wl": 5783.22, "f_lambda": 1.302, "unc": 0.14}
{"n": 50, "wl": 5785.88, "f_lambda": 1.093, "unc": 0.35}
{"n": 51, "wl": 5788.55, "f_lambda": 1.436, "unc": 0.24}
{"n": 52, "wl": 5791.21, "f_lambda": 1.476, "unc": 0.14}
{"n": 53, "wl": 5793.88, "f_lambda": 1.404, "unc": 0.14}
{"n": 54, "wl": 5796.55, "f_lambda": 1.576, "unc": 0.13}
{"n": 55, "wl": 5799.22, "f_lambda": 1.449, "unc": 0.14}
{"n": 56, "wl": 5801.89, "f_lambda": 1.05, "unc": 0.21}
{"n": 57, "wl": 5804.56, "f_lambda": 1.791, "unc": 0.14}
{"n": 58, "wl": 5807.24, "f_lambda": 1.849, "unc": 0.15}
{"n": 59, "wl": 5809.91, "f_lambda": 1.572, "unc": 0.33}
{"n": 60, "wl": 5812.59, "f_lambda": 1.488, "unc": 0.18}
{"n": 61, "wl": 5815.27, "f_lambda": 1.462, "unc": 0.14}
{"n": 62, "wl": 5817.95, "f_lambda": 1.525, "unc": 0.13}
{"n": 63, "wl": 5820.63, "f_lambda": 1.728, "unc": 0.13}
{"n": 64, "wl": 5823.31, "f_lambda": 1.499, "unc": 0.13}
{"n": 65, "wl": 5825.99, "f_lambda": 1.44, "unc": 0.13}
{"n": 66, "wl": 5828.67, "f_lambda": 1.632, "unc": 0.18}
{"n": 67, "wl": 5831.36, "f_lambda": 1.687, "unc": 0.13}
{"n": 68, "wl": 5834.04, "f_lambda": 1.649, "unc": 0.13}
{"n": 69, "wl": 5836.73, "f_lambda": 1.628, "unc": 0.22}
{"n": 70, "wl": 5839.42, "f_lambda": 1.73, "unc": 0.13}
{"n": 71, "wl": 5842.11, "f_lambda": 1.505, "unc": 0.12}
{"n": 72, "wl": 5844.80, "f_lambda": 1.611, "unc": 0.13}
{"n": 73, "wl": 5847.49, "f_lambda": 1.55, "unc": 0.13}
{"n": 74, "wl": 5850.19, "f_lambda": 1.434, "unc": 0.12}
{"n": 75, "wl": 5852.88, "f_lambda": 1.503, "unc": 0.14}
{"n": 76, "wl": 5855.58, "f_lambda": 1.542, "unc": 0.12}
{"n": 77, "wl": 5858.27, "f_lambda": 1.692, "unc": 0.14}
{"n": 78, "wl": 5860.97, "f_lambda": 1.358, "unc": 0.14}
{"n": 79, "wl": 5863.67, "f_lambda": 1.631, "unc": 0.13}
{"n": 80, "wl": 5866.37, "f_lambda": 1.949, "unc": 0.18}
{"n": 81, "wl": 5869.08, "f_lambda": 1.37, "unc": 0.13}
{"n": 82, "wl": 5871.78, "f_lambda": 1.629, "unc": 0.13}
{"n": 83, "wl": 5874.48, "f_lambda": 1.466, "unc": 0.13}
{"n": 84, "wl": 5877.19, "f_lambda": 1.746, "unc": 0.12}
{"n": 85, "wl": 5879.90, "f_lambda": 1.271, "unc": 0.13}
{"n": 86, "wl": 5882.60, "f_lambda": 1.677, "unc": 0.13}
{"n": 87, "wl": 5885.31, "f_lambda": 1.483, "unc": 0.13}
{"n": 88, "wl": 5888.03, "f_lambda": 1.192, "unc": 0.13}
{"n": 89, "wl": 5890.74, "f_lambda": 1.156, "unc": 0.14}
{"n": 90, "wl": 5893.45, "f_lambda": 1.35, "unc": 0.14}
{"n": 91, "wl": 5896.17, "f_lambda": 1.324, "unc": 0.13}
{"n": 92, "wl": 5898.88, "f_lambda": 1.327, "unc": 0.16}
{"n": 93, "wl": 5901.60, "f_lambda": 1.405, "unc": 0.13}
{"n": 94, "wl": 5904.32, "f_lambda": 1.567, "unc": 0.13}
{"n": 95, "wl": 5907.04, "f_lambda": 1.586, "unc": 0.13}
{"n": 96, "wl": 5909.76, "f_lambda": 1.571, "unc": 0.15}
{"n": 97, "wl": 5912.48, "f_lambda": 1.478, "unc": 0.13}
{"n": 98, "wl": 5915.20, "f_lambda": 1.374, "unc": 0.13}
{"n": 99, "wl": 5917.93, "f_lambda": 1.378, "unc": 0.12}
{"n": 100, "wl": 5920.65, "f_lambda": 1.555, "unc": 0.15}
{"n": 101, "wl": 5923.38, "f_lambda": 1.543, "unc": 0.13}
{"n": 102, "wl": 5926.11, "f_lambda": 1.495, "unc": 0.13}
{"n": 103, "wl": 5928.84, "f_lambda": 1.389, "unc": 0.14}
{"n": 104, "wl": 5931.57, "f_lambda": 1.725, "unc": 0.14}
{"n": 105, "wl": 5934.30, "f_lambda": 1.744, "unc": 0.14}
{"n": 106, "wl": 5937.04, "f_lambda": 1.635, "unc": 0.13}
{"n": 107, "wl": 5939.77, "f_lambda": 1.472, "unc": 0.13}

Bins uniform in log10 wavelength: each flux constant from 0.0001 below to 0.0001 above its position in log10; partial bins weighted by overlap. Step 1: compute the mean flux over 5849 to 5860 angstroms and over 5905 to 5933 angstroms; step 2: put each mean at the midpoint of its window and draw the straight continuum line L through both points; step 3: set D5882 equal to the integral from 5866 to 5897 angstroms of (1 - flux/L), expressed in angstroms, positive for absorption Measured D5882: 1.5 angstroms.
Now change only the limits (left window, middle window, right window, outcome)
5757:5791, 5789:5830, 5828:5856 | 0.30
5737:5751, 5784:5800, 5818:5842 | 1.88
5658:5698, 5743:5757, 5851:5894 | -1.08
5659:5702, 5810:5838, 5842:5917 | -1.40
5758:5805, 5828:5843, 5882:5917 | -2.09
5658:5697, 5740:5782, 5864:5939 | -1.60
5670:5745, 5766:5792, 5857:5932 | 0.74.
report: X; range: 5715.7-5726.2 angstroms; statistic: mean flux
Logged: 1.55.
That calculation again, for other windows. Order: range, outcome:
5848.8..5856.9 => 1.49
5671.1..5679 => 1.51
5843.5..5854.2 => 1.52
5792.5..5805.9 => 1.45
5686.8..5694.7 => 1.59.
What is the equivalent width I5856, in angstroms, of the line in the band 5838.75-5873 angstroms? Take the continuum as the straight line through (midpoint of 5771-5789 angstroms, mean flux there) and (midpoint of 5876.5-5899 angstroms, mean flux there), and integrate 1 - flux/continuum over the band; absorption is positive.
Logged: -4.12 angstroms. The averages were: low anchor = 1.45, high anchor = 1.38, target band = 1.57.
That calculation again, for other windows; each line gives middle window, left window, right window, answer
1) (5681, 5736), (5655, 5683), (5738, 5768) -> 1.26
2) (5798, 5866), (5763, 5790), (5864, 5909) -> -4.68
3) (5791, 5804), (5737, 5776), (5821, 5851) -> 1.37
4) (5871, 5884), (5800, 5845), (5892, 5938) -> -0.22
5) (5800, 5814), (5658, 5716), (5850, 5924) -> -0.55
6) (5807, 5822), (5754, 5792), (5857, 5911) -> -0.86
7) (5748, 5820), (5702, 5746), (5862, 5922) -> -0.65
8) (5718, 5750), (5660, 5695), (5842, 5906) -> -1.00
